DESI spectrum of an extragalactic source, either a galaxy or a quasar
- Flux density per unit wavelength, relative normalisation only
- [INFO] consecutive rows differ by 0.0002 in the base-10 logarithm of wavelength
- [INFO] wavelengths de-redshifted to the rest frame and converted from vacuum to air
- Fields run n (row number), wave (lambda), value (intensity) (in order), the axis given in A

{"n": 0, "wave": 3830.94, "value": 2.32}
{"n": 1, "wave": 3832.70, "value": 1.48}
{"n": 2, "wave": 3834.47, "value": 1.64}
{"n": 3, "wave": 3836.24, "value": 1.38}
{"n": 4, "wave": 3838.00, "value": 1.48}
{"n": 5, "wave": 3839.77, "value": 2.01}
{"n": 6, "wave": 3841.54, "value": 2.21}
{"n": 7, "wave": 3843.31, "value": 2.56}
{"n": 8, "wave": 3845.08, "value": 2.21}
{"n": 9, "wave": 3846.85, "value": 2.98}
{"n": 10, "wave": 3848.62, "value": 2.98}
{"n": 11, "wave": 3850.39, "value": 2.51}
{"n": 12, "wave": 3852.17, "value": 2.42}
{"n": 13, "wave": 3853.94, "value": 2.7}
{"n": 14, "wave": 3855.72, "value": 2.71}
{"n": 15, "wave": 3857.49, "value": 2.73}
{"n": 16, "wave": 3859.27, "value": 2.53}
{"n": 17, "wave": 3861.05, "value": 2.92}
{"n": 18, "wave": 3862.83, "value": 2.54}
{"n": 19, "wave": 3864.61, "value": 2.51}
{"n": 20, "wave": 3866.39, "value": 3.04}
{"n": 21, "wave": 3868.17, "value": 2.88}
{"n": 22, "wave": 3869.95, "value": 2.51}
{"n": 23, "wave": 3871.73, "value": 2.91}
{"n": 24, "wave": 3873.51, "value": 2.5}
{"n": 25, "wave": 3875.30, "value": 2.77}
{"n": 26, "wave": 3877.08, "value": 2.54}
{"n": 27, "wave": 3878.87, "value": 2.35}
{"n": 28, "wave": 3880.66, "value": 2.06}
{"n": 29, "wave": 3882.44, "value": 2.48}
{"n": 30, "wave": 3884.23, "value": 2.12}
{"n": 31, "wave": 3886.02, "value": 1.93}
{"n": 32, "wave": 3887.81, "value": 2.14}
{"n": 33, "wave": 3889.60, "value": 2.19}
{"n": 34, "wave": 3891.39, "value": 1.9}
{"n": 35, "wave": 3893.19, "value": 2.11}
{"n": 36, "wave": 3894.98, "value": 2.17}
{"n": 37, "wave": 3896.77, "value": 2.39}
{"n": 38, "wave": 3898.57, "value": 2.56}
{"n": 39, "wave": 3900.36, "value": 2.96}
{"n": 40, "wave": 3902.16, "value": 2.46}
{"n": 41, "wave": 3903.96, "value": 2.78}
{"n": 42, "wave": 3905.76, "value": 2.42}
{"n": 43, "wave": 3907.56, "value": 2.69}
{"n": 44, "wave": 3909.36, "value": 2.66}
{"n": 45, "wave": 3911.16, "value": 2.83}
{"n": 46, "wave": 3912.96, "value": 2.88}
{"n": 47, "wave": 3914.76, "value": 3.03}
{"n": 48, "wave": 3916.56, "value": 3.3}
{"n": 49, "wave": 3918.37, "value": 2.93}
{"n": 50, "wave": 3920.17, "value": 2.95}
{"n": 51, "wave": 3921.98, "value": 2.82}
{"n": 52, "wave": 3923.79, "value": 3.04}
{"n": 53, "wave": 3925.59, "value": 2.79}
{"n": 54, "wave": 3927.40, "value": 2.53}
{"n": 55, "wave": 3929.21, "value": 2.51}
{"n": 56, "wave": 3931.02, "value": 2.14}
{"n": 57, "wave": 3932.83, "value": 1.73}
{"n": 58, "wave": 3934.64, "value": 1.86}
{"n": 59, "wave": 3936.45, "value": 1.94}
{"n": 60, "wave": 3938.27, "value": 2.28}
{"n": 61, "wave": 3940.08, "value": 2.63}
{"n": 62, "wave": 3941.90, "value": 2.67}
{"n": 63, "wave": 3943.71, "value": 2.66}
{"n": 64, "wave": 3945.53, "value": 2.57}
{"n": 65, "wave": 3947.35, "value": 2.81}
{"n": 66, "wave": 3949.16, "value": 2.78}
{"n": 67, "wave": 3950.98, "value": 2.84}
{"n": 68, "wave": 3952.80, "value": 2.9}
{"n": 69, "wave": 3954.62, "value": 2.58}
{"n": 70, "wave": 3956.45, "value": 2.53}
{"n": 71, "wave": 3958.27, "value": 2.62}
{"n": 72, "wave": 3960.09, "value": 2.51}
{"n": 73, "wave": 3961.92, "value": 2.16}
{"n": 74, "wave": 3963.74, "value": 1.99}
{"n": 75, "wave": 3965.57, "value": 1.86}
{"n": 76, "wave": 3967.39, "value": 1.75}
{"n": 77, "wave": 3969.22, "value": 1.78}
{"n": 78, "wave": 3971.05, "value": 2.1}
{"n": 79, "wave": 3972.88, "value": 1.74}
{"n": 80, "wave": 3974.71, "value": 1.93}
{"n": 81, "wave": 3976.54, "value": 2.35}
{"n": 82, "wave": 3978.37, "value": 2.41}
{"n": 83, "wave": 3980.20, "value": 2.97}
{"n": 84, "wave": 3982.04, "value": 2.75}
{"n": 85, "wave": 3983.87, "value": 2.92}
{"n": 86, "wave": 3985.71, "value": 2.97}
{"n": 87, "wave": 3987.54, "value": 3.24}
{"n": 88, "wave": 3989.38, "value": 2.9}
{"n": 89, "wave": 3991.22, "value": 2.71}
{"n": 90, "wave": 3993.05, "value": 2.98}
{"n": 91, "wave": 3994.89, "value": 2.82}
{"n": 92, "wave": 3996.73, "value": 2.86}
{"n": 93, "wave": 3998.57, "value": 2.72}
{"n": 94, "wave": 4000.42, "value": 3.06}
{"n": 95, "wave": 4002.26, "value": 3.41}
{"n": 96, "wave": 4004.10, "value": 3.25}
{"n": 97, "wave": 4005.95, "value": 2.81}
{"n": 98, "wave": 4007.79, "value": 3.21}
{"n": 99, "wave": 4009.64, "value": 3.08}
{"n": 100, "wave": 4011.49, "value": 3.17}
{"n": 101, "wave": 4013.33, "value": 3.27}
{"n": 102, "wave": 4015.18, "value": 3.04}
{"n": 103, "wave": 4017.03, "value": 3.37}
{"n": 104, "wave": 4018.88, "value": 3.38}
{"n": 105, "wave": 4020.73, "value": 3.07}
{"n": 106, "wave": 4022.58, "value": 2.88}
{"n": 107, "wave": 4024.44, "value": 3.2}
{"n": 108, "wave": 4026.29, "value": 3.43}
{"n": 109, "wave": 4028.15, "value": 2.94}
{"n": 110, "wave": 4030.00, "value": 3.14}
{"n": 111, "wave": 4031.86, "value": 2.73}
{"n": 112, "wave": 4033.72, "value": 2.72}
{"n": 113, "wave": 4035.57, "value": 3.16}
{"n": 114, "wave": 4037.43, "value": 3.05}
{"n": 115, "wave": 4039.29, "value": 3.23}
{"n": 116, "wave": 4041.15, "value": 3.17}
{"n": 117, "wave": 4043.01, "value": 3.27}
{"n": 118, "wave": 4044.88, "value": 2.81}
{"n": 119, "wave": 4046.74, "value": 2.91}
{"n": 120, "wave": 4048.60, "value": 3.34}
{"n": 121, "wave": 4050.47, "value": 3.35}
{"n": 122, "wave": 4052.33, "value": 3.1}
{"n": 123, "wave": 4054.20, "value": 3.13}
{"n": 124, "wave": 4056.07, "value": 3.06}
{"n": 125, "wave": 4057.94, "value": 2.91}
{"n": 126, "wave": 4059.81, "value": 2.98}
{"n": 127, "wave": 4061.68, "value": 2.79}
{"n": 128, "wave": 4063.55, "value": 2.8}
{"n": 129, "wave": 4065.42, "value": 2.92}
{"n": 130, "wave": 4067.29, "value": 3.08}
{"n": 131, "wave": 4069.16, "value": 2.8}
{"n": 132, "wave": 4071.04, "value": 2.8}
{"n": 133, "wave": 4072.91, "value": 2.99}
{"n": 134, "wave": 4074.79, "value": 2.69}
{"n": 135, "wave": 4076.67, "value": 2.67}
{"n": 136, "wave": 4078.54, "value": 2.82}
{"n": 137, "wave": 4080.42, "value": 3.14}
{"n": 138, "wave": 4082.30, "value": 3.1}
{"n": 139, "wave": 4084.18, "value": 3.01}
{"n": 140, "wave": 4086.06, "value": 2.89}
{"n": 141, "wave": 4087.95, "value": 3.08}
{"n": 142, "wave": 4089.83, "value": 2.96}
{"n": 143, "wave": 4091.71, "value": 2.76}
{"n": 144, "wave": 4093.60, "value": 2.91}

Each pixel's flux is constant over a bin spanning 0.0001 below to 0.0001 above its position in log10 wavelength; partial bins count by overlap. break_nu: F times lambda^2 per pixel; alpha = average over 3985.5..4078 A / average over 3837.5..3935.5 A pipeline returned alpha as 1.29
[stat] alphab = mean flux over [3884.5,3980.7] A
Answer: 2.45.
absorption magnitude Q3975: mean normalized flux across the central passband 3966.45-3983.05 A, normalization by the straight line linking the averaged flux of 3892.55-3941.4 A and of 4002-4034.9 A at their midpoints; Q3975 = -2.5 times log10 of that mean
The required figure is 0.293 mag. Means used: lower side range 2.57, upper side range 3.11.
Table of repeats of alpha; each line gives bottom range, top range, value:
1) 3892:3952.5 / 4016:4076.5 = 1.24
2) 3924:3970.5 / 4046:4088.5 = 1.32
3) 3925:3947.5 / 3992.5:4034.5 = 1.34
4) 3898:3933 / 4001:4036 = 1.21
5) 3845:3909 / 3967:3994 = 1.05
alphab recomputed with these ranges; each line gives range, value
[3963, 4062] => 2.88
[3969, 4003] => 2.68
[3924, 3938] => 2.26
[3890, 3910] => 2.45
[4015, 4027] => 3.2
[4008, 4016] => 3.15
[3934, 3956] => 2.55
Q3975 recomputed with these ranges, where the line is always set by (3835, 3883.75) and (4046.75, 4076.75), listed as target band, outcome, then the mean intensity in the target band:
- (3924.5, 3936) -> 0.17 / 2.26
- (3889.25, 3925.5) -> -0.02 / 2.66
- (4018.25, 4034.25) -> -0.06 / 3.06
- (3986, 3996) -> -0.05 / 2.93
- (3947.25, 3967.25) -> 0.11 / 2.47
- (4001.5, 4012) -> -0.11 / 3.15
